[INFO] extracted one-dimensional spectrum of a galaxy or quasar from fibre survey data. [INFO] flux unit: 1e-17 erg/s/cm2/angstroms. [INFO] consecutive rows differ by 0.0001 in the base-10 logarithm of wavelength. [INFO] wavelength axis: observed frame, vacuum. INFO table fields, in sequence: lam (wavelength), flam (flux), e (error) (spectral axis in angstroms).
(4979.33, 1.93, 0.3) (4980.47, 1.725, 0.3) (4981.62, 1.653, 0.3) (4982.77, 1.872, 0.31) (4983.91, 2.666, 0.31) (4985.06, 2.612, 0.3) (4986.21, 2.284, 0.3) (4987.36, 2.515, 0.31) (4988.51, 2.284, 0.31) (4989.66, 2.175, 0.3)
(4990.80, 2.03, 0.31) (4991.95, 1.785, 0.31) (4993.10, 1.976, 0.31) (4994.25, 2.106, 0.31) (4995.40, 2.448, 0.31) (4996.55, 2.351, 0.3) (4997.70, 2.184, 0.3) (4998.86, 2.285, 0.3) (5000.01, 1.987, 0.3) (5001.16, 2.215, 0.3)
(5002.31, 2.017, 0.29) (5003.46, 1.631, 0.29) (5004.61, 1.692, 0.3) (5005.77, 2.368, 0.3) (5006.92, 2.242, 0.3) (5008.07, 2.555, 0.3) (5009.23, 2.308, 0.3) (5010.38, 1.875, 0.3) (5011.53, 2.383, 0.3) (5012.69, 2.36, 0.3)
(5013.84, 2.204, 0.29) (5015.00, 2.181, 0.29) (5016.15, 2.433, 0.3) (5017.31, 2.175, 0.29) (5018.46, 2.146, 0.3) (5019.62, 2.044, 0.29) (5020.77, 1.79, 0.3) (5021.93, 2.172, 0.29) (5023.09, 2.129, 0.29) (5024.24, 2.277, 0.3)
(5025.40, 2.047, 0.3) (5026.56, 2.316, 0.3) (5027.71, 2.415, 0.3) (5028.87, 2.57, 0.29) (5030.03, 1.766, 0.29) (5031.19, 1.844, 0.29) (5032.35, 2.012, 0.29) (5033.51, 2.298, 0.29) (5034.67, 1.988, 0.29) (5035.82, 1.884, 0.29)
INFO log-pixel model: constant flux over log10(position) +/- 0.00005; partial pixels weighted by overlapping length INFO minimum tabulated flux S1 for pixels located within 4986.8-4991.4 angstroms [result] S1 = 2.03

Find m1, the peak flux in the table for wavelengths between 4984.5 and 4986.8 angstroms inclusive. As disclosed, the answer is 2.612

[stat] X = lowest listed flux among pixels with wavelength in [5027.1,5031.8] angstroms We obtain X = 1.766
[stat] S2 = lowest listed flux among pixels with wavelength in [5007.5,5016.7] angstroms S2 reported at 1.875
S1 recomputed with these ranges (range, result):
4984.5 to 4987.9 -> 2.284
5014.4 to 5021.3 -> 1.79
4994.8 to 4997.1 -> 2.351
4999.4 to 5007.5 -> 1.631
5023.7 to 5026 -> 2.047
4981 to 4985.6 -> 1.653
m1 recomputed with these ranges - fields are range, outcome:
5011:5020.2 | 2.433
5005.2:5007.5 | 2.368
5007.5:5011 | 2.555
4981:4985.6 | 2.666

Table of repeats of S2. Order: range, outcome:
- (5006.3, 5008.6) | 2.242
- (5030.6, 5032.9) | 1.844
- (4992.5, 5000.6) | 1.976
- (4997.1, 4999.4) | 2.184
